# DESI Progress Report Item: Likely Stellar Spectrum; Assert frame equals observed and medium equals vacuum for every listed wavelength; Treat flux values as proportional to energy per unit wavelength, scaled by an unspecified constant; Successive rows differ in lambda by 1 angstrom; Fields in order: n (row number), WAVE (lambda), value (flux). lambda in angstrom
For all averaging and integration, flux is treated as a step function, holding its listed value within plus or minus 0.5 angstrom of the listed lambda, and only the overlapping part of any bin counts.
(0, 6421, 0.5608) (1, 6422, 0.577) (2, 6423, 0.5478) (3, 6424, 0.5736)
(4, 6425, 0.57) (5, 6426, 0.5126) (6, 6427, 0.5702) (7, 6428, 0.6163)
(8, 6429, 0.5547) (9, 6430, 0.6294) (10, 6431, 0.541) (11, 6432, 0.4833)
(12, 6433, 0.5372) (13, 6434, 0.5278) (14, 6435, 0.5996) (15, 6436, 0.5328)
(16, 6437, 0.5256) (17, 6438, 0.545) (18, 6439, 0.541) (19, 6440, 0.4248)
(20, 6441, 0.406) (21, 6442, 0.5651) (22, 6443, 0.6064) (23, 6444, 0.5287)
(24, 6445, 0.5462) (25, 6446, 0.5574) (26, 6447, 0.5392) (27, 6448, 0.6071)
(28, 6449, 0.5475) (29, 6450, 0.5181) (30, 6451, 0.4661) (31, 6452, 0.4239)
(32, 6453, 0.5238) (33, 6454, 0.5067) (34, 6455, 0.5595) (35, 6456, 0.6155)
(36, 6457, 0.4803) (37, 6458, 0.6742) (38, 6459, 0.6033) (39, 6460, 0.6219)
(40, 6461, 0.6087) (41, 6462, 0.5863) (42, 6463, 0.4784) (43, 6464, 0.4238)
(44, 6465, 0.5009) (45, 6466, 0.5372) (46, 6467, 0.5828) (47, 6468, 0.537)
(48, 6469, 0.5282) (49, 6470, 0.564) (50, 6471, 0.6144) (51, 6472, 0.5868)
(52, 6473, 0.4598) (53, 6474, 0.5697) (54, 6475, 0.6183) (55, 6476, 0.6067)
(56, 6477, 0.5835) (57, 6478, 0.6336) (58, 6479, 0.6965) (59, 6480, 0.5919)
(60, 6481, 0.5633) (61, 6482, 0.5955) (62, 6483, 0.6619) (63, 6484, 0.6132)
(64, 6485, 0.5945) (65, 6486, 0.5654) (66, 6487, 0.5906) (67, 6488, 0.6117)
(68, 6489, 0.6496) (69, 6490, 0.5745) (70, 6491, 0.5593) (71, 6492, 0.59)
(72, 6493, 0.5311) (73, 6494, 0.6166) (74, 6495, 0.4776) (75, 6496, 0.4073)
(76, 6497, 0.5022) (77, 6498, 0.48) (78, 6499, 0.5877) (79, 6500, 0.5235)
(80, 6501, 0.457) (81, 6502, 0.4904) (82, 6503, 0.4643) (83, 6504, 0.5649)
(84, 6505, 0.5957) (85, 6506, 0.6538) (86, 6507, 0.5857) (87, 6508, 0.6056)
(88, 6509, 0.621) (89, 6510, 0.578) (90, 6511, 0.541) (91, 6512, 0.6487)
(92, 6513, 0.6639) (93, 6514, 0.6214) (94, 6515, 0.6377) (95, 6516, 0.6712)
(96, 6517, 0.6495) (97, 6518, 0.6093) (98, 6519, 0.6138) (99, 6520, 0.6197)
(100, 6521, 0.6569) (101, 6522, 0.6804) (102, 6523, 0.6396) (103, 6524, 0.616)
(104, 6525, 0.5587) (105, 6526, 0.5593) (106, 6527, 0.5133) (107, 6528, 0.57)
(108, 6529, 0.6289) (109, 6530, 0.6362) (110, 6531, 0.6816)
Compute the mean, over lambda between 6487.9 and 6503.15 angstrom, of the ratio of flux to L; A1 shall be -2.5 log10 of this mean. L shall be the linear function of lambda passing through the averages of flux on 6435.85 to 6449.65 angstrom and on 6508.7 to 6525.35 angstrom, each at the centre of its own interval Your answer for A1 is 0.13 mag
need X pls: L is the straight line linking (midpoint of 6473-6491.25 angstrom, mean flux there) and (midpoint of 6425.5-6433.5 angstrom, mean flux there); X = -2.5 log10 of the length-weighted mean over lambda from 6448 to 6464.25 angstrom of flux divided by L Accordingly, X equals 0.07 mag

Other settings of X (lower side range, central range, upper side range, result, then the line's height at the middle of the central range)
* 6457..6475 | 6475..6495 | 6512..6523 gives -0.02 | 0.589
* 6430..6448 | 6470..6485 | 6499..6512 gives -0.09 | 0.55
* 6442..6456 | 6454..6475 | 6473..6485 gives 0.03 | 0.572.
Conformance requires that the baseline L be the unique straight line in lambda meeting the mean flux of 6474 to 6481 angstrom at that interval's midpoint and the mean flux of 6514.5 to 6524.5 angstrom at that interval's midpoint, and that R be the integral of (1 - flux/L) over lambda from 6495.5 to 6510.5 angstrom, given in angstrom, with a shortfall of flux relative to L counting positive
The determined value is 2.1 angstrom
